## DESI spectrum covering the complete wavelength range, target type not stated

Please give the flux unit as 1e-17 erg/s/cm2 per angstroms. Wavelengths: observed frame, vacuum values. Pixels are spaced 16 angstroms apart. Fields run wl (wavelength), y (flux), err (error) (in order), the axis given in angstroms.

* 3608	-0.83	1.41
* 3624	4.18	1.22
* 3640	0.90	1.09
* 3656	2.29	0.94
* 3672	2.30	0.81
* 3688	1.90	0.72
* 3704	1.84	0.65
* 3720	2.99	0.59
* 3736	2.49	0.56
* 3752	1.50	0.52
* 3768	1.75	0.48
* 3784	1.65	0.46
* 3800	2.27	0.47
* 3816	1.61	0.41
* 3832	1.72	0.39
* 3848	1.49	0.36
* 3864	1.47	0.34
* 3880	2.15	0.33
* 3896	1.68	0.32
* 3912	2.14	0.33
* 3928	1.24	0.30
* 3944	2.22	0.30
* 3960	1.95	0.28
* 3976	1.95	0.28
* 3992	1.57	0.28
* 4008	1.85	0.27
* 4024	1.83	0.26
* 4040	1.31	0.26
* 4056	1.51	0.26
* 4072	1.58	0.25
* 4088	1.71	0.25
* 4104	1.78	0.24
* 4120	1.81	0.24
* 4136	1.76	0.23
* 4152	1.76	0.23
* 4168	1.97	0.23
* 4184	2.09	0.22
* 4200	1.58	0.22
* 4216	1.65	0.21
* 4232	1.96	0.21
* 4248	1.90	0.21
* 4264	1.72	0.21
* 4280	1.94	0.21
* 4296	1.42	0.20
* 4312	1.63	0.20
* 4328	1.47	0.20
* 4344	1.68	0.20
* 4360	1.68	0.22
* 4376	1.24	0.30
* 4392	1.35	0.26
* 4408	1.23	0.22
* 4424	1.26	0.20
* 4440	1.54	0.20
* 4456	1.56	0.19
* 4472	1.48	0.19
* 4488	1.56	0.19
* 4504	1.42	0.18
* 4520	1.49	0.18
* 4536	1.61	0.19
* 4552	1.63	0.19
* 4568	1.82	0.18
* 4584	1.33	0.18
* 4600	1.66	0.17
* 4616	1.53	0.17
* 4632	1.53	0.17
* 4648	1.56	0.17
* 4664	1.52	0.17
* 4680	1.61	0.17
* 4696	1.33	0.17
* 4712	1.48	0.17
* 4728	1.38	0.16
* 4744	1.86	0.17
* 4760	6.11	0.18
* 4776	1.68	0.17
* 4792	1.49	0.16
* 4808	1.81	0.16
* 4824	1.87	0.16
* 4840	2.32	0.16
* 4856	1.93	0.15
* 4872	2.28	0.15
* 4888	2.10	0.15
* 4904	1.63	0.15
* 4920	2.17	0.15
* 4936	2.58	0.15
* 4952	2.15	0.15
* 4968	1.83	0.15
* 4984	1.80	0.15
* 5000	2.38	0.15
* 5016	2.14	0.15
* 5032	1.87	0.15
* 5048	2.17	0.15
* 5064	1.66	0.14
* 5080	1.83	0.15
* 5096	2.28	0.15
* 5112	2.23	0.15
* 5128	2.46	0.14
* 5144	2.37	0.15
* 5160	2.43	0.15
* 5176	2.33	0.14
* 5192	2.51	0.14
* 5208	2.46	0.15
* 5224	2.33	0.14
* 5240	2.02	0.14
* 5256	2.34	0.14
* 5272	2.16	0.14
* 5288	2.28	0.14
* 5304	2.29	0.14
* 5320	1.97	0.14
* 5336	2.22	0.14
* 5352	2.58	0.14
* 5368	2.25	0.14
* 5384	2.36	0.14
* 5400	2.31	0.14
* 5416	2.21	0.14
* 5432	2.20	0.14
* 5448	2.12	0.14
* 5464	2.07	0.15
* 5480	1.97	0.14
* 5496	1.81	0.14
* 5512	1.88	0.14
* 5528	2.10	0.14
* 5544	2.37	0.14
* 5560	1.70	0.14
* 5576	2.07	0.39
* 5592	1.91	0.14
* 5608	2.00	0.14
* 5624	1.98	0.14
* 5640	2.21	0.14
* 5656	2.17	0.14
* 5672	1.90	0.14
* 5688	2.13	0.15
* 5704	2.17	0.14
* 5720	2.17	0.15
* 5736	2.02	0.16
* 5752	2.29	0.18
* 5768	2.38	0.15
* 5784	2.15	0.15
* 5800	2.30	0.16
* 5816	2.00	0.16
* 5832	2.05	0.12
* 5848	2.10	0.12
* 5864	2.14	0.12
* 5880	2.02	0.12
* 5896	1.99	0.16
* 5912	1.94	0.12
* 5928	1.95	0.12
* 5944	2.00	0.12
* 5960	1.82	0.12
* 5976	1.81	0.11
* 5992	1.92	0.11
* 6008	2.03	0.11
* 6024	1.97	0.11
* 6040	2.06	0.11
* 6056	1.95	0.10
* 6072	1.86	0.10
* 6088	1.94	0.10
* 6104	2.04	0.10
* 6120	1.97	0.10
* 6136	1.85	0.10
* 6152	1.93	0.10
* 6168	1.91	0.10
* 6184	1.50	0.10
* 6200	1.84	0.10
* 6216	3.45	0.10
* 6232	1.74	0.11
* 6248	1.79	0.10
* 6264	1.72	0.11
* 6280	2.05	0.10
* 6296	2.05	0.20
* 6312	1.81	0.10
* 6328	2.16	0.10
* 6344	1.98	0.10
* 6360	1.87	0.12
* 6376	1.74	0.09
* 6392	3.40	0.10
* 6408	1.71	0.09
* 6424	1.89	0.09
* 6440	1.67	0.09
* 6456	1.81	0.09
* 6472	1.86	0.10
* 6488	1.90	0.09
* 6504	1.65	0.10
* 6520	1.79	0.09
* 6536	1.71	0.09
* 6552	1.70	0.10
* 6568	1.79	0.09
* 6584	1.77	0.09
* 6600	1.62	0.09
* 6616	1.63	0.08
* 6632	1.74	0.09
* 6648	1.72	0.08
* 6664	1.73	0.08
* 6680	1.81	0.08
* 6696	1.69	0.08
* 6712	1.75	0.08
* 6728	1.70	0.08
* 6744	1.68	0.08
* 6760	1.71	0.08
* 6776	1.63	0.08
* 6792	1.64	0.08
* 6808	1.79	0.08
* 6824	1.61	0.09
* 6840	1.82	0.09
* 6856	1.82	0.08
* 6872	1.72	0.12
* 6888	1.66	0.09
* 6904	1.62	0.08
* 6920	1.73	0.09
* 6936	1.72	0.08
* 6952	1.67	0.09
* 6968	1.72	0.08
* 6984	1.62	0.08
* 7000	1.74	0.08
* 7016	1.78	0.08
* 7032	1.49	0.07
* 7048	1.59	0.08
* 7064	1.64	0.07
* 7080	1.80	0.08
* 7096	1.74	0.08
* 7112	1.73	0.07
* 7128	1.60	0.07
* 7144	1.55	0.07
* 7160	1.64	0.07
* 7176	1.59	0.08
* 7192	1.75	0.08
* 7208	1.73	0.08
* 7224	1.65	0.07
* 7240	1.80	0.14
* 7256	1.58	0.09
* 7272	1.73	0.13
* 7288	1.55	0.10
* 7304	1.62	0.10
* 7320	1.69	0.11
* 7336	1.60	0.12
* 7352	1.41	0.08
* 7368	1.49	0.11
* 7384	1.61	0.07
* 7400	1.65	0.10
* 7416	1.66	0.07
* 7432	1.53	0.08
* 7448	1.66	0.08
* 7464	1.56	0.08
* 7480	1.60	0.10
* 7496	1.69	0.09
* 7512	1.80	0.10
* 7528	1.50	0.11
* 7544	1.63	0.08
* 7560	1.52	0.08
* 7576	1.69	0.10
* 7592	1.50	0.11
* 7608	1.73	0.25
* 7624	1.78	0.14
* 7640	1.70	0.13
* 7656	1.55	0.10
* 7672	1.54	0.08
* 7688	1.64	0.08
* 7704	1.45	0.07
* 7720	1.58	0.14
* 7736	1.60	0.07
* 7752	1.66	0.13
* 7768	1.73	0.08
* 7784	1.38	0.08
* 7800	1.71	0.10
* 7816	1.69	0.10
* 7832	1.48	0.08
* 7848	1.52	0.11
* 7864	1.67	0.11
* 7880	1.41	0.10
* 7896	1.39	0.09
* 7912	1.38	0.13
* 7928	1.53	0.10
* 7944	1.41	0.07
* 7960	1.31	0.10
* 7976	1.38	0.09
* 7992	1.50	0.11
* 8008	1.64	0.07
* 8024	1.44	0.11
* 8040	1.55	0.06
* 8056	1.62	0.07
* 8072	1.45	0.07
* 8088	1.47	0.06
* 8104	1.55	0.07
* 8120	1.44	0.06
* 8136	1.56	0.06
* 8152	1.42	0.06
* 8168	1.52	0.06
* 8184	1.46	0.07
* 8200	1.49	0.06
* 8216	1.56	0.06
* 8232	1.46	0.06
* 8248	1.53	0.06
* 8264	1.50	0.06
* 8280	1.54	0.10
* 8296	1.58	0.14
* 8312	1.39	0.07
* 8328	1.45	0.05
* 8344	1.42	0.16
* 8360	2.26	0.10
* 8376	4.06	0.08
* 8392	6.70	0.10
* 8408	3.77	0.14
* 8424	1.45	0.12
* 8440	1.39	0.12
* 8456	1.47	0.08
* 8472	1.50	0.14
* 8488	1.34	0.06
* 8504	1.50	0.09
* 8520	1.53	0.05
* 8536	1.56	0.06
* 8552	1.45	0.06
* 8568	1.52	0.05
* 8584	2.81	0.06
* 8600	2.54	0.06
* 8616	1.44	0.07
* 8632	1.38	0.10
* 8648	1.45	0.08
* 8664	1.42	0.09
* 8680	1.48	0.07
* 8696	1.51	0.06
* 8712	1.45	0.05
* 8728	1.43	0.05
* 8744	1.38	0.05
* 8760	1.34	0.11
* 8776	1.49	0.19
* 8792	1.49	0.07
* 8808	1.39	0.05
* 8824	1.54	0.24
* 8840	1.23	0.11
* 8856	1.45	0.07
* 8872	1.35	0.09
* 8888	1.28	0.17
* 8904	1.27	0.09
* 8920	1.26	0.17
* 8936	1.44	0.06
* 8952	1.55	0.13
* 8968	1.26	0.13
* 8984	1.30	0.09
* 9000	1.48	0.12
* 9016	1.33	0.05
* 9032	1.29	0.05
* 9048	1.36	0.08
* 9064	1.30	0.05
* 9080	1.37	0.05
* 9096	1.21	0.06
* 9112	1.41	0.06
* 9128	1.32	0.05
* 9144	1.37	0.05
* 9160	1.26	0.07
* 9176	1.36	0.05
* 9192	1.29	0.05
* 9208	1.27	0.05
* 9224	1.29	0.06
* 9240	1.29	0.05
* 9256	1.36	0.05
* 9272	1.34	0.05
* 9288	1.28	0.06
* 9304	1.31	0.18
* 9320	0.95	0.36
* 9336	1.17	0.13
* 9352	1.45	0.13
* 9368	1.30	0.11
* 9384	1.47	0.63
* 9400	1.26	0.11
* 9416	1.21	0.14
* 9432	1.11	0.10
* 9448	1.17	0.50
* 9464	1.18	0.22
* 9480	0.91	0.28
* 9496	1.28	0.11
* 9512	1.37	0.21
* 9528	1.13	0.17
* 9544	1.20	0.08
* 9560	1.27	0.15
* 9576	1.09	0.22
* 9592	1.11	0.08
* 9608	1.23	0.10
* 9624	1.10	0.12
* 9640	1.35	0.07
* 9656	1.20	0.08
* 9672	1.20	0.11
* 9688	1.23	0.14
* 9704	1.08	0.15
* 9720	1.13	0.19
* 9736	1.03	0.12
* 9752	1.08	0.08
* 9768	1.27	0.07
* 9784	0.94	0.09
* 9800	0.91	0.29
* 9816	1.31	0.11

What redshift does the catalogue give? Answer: 0.277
